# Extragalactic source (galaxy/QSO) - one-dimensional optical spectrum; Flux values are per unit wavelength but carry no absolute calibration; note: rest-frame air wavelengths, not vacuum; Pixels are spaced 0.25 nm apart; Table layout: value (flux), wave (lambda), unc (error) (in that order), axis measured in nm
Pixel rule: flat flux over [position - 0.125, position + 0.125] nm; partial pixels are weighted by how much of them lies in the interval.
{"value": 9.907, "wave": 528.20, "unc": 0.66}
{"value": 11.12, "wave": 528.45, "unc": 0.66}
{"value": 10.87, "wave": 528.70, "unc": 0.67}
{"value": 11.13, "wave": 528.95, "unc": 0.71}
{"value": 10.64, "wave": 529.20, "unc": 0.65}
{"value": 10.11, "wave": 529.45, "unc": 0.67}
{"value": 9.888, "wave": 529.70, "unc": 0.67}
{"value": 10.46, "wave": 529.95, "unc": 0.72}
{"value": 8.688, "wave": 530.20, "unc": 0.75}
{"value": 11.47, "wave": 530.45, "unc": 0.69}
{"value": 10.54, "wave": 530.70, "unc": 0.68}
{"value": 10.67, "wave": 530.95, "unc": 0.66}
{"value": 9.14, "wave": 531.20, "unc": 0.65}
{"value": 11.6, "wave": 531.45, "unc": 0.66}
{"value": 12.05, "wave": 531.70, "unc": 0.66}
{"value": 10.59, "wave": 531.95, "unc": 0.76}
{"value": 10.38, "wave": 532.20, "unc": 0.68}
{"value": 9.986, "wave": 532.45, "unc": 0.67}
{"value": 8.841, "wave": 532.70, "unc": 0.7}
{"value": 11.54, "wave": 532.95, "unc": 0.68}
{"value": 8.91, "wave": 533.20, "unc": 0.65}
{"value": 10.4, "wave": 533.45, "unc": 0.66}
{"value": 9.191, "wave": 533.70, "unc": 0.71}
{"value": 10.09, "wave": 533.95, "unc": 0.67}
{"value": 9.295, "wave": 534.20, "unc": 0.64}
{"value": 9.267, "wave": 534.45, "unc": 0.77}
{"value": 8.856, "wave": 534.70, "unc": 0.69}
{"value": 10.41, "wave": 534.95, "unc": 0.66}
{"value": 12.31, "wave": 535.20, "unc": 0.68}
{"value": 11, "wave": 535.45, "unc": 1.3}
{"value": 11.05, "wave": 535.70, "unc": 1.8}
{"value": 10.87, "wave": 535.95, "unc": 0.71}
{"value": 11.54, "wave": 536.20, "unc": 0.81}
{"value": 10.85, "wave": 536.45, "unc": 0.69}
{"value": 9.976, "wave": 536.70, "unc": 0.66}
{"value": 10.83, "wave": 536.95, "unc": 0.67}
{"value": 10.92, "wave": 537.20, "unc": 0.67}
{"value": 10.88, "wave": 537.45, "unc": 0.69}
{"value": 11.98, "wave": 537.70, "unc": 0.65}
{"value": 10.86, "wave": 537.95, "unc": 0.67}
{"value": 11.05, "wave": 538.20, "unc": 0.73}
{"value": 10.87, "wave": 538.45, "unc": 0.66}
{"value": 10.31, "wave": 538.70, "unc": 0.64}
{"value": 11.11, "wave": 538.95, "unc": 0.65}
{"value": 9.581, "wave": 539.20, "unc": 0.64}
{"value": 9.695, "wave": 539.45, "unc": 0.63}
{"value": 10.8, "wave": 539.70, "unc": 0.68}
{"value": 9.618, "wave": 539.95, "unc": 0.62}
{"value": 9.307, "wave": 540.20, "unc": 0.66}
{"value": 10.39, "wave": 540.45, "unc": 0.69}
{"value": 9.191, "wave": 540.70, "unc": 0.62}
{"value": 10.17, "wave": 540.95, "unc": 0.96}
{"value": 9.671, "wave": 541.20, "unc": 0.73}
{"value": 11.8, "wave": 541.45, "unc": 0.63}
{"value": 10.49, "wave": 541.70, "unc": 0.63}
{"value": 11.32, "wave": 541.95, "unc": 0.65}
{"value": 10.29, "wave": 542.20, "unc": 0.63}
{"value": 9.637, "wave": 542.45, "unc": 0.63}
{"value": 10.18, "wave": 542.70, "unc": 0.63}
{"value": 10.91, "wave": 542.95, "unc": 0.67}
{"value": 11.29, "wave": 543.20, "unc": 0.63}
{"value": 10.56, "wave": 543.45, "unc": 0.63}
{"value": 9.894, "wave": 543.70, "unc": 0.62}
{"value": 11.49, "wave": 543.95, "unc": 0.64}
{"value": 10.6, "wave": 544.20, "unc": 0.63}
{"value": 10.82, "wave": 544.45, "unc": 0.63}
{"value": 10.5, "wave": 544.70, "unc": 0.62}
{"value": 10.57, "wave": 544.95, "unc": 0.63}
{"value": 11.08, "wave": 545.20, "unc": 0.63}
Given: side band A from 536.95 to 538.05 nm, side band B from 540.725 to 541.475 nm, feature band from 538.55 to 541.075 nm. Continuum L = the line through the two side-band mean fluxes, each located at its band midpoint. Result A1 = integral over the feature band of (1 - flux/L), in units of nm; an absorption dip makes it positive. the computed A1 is 0.12 nm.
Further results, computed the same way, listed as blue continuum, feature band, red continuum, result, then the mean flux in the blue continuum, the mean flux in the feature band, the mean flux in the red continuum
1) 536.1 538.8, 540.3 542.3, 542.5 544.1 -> 0.06 nm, 10.9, 10.4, 10.7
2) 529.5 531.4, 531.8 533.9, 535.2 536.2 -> 0.13 nm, 10.2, 10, 11.2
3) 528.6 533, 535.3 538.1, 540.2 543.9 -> -0.15 nm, 10.5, 11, 10.4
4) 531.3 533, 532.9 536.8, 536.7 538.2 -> 0.18 nm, 10.7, 10.3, 11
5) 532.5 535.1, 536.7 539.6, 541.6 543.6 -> -0.16 nm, 9.71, 10.7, 10.6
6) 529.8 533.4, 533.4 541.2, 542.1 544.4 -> 0.04 nm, 10.3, 10.4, 10.6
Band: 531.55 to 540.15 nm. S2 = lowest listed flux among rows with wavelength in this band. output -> 8.841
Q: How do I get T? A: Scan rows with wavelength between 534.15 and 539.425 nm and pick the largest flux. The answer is 12.31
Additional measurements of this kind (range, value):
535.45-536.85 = 11.54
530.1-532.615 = 12.05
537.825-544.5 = 11.8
